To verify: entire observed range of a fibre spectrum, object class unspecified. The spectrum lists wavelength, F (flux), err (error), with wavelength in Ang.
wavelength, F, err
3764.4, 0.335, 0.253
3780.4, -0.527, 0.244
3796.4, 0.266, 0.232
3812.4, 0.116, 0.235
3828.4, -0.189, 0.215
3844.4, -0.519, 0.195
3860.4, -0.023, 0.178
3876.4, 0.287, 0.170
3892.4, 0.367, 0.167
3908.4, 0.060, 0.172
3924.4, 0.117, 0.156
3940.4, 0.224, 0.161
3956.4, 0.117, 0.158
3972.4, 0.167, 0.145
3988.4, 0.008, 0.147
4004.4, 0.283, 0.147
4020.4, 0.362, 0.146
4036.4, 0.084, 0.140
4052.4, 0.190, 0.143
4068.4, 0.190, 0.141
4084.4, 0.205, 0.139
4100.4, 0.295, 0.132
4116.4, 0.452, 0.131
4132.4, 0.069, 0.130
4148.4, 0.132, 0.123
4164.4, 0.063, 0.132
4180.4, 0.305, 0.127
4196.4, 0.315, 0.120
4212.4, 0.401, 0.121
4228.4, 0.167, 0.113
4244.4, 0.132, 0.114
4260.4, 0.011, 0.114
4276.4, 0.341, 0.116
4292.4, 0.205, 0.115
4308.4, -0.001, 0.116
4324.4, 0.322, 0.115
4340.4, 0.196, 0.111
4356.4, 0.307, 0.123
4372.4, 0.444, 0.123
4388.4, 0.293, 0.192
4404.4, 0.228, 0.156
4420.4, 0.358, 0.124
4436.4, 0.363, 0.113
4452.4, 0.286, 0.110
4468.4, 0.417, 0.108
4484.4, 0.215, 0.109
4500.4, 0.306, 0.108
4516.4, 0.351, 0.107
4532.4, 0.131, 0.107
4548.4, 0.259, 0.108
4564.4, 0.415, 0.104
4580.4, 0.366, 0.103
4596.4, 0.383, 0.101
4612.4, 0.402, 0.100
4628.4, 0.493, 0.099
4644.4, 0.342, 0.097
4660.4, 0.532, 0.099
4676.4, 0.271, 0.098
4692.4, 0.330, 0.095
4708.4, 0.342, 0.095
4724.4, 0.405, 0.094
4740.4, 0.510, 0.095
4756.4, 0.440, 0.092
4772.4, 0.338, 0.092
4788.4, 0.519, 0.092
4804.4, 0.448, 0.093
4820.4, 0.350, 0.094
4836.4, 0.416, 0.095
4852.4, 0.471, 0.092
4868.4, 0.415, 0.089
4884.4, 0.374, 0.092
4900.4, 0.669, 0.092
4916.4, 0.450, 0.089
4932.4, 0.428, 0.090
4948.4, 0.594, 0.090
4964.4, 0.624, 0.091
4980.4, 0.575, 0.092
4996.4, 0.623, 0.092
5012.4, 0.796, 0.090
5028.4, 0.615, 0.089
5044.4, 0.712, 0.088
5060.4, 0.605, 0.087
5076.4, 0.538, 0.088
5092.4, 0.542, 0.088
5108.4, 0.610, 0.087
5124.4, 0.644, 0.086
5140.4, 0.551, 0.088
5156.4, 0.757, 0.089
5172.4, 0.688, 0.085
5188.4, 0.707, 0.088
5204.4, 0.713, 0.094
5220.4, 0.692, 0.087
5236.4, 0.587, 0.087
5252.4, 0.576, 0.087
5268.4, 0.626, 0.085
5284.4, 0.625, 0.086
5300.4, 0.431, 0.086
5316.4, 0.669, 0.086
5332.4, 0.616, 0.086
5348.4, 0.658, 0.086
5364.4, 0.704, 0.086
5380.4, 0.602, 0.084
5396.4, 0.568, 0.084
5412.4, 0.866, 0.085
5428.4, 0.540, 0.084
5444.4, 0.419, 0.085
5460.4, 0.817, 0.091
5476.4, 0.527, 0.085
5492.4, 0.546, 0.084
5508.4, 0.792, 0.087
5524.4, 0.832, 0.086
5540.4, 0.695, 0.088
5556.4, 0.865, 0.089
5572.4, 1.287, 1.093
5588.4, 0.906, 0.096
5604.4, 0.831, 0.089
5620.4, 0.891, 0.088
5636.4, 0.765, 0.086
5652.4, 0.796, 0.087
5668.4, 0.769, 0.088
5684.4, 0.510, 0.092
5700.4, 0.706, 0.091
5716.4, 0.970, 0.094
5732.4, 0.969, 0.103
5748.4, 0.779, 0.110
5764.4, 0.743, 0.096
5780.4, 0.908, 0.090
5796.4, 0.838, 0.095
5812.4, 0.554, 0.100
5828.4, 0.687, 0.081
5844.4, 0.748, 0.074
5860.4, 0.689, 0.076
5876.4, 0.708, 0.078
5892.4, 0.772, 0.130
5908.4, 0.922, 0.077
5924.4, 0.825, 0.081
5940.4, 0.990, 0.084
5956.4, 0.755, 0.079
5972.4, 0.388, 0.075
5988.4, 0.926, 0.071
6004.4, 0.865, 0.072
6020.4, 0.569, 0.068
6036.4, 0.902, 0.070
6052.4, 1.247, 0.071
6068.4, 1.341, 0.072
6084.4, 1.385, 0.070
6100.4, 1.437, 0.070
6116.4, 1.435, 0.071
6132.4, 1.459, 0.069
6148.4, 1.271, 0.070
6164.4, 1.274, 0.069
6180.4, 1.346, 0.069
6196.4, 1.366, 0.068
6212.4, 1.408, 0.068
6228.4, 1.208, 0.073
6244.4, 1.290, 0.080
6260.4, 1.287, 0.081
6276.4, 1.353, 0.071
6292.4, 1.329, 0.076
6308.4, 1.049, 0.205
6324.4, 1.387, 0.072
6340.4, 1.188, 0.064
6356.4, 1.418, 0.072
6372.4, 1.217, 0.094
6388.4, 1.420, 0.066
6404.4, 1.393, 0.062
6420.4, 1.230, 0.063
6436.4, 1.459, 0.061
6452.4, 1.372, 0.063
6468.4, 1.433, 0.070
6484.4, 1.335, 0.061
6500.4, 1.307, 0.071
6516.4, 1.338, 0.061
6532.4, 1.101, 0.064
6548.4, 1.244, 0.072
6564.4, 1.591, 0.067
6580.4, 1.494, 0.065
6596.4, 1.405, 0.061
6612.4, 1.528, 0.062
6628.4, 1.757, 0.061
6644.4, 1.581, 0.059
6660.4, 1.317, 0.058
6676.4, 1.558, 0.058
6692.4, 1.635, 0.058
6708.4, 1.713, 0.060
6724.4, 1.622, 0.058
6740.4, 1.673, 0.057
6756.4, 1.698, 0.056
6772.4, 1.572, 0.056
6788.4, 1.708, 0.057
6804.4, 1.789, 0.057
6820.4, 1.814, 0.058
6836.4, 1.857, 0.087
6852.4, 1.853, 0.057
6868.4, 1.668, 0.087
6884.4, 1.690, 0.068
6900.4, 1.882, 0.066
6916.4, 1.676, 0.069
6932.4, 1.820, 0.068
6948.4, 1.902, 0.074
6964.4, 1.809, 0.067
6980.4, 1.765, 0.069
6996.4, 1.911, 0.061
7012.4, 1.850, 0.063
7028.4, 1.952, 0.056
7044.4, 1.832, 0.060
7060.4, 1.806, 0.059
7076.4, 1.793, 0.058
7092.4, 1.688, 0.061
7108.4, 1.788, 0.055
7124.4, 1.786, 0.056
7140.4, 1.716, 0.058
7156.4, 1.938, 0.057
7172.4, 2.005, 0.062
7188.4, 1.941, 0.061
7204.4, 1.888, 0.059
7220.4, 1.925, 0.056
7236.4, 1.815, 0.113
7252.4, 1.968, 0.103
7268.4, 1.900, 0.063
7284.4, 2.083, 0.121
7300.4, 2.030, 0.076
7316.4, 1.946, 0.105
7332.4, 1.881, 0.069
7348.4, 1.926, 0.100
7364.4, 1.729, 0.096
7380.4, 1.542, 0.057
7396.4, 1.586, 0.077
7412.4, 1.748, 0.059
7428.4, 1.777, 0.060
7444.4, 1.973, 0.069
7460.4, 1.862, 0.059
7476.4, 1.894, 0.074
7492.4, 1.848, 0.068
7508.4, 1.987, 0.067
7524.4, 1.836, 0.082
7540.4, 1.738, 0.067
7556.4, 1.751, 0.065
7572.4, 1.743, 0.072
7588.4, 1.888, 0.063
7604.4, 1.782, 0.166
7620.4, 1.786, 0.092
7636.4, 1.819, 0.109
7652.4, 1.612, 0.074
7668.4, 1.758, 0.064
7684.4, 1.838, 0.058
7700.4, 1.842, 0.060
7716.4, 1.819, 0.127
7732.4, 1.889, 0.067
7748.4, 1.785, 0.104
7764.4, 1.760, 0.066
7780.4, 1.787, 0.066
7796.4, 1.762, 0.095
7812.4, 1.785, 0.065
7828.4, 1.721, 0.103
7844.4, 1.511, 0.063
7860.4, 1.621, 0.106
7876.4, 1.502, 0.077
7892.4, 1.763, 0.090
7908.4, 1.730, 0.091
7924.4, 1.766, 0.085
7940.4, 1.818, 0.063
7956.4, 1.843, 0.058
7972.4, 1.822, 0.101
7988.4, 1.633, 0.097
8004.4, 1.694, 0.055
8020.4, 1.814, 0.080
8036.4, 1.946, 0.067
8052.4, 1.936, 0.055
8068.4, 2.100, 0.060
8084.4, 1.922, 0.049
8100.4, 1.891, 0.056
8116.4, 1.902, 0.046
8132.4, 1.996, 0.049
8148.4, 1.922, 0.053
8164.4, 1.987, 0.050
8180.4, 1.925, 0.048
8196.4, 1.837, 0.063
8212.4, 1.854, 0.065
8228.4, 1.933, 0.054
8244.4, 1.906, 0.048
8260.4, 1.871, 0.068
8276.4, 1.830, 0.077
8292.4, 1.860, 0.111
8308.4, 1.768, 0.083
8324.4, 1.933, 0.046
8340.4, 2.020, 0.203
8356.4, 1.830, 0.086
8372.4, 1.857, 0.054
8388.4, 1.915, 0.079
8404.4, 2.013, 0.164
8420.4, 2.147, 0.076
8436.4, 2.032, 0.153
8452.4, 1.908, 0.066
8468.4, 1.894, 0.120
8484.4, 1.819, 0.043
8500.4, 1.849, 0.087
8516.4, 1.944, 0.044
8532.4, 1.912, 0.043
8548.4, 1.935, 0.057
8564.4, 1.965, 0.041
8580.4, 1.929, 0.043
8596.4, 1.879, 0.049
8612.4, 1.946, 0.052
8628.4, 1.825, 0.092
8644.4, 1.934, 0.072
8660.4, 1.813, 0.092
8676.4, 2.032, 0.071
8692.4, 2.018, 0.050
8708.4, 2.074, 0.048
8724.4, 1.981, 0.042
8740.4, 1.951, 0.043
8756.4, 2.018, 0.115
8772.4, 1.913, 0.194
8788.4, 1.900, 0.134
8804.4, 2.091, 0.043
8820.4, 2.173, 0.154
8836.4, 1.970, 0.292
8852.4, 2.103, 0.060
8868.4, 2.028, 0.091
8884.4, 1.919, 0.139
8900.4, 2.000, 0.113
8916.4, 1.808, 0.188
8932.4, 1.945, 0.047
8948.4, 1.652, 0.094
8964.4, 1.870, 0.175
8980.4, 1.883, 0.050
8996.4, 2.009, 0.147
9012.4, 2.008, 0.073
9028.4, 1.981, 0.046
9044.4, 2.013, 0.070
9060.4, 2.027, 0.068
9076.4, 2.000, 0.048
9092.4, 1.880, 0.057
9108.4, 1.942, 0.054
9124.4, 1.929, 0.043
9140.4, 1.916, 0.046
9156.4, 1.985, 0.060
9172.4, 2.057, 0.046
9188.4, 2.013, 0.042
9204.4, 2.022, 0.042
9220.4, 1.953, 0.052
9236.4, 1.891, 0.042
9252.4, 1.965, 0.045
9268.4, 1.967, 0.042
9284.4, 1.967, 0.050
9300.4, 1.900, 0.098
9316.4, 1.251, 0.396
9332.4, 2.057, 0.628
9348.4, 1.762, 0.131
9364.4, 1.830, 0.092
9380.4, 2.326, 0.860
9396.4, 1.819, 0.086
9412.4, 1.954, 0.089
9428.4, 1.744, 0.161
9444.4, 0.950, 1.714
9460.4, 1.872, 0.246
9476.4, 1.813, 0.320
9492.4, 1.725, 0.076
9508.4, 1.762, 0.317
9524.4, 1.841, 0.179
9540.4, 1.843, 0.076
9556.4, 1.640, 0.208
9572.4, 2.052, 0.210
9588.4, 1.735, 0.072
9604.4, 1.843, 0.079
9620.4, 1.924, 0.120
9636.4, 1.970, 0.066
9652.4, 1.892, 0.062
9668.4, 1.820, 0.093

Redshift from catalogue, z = 0.518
